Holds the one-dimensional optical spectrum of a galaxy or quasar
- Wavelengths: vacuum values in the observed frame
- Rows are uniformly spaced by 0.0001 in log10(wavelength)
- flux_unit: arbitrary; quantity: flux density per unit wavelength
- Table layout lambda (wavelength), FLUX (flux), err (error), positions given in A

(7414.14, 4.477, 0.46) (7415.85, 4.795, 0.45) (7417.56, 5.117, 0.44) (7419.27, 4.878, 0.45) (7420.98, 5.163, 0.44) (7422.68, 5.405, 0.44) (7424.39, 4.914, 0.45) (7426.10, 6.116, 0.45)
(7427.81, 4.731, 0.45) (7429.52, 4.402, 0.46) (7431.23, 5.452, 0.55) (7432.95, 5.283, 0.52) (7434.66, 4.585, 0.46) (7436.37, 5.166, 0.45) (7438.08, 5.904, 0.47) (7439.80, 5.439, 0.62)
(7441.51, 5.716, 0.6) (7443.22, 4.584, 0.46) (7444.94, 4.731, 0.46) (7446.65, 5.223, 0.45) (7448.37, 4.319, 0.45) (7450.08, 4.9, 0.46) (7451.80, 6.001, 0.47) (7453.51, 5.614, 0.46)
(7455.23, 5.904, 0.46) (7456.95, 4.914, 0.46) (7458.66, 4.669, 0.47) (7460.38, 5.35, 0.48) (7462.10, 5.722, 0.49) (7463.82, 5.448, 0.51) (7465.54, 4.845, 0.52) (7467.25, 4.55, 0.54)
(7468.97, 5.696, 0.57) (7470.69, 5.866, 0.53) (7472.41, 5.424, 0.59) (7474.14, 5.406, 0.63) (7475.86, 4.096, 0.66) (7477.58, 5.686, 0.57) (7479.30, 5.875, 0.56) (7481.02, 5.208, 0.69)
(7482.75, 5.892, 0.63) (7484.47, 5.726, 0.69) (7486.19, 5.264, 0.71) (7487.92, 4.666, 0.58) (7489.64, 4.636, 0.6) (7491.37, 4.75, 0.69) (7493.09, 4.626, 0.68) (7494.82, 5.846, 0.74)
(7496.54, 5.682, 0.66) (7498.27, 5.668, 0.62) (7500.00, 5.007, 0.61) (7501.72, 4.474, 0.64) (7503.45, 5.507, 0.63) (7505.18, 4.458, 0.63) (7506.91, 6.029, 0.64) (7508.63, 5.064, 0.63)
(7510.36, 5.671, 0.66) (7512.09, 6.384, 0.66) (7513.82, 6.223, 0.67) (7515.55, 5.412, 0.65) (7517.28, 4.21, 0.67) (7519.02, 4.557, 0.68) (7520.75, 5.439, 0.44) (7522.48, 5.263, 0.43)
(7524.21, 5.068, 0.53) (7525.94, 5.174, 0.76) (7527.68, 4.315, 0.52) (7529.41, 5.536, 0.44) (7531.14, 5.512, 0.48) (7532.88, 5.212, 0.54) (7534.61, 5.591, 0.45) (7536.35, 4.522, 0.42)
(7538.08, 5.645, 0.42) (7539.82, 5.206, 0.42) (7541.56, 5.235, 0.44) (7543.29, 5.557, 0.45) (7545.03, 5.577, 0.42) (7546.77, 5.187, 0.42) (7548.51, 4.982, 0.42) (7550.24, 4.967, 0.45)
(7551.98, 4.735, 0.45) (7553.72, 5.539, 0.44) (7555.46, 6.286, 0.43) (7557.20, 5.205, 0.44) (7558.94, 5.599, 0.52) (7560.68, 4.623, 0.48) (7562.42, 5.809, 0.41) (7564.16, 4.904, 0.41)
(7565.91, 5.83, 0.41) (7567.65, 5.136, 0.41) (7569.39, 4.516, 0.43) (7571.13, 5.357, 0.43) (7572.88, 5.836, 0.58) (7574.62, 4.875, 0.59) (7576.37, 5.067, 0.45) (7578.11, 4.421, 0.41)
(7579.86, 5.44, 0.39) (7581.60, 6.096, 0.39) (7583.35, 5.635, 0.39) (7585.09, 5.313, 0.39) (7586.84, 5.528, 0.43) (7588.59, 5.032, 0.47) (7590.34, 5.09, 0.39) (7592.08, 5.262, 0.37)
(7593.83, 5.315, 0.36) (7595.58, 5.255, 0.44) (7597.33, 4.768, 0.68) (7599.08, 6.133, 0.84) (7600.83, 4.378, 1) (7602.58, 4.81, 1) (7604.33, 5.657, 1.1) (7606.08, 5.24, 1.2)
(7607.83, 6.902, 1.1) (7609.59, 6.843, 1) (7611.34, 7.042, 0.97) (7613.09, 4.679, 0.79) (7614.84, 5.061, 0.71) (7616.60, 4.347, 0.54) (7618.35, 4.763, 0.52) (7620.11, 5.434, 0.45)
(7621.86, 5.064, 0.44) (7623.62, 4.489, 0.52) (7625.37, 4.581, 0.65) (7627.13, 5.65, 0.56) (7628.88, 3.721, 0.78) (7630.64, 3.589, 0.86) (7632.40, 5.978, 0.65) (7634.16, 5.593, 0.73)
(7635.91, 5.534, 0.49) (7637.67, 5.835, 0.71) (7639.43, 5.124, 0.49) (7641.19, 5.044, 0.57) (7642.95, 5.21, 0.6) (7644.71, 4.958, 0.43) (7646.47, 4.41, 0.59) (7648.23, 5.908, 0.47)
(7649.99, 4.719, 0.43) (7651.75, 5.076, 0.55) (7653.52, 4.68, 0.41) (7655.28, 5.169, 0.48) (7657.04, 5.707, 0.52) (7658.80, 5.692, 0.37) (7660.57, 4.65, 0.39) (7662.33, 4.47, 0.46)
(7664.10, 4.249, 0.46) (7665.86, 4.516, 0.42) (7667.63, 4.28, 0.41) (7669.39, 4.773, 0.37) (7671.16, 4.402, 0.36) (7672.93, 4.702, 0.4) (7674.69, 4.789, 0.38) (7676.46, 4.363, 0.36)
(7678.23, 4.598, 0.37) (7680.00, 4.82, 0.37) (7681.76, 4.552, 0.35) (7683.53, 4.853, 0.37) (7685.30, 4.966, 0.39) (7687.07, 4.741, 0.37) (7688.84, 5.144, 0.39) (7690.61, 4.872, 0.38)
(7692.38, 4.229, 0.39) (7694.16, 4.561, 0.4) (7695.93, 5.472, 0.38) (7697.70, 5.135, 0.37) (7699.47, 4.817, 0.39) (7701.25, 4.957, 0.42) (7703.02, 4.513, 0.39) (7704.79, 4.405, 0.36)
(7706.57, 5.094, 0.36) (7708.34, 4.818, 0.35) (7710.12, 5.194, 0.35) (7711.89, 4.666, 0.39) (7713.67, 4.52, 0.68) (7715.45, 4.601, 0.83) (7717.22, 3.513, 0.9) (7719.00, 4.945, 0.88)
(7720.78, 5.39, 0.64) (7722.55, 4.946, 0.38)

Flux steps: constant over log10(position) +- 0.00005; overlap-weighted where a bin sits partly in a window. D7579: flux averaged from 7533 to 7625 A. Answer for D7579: 5.3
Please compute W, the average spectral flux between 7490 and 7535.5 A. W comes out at 5.25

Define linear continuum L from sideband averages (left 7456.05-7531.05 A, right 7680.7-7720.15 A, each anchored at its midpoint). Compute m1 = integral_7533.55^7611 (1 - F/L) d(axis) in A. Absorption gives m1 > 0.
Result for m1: -4.5 A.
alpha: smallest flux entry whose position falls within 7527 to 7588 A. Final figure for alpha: 4.315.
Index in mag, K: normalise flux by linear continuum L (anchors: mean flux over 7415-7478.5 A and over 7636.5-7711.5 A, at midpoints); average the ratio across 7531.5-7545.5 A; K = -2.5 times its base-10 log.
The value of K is -0.05 mag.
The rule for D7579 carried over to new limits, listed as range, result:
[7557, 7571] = 5.21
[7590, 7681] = 5.06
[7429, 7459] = 5.17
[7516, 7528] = 4.9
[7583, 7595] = 5.3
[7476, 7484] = 5.53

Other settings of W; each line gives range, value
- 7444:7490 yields 5.25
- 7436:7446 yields 5.26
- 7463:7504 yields 5.24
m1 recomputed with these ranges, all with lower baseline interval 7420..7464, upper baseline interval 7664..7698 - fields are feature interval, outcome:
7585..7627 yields -3.7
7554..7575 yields -1.7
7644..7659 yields -1.1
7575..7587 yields -1.0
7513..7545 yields -1.2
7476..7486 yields -0.8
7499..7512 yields -0.4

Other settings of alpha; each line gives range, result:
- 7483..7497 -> 4.626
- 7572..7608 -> 4.378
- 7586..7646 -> 3.589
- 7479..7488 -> 4.666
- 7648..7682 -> 4.249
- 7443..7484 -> 4.096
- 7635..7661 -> 4.41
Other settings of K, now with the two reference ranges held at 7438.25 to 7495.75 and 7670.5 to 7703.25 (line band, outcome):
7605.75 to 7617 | -0.18 mag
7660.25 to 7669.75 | 0.08 mag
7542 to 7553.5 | -0.03 mag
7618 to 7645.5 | -0.03 mag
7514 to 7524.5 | 0.01 mag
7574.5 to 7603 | -0.05 mag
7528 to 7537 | -0.03 mag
